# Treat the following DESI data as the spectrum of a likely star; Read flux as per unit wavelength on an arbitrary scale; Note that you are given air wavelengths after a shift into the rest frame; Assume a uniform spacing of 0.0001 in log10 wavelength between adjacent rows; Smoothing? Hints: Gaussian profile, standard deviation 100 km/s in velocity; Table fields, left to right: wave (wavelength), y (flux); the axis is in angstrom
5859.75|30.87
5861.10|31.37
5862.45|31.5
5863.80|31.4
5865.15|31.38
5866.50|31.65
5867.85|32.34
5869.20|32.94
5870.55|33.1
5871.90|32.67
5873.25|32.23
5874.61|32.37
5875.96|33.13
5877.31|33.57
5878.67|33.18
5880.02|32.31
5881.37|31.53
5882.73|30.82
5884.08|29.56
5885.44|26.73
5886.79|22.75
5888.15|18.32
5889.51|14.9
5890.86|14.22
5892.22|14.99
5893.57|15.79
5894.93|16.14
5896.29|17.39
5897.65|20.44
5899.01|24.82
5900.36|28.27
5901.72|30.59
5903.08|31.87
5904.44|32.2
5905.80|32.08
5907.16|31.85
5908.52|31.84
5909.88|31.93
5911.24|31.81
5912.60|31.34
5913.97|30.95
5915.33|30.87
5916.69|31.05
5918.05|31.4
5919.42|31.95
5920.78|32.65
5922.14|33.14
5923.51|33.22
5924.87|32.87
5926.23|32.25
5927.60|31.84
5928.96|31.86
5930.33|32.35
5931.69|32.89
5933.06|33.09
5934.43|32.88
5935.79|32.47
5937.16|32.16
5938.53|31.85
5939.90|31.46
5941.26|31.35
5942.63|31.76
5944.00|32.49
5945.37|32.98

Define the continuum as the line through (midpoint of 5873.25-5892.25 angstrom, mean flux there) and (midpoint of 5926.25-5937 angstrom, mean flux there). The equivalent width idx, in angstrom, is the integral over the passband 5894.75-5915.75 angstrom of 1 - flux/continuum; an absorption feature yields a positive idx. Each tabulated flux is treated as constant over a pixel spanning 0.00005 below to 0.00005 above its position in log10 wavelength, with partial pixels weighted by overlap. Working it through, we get 0.6 angstrom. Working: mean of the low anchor 26.9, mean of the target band 28.7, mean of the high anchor 32.4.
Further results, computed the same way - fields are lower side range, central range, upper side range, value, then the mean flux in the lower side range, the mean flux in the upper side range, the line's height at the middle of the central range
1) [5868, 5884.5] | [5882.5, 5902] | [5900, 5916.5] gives 6.4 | 32.3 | 31.3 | 31.8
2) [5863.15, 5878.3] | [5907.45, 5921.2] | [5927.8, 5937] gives 0.4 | 32.5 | 32.5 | 32.5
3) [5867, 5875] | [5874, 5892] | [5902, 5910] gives 3.1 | 32.6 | 31.9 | 32.4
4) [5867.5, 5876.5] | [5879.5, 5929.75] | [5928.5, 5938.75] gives 7.4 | 32.7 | 32.5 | 32.6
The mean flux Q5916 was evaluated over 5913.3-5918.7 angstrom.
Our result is 31.1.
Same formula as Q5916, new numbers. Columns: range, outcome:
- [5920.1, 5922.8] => 33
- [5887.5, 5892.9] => 15.6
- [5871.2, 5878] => 32.8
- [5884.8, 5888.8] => 22.6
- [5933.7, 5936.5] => 32.7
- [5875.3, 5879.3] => 33.3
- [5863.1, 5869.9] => 32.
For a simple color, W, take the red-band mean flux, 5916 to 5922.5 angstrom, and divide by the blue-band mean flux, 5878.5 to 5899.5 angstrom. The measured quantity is 1.4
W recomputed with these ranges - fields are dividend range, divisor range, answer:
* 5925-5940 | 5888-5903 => 1.60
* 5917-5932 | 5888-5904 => 1.55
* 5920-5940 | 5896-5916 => 1.10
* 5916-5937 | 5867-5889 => 1.07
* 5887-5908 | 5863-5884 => 0.71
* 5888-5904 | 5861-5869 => 0.66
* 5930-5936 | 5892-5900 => 1.74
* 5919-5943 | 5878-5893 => 1.32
